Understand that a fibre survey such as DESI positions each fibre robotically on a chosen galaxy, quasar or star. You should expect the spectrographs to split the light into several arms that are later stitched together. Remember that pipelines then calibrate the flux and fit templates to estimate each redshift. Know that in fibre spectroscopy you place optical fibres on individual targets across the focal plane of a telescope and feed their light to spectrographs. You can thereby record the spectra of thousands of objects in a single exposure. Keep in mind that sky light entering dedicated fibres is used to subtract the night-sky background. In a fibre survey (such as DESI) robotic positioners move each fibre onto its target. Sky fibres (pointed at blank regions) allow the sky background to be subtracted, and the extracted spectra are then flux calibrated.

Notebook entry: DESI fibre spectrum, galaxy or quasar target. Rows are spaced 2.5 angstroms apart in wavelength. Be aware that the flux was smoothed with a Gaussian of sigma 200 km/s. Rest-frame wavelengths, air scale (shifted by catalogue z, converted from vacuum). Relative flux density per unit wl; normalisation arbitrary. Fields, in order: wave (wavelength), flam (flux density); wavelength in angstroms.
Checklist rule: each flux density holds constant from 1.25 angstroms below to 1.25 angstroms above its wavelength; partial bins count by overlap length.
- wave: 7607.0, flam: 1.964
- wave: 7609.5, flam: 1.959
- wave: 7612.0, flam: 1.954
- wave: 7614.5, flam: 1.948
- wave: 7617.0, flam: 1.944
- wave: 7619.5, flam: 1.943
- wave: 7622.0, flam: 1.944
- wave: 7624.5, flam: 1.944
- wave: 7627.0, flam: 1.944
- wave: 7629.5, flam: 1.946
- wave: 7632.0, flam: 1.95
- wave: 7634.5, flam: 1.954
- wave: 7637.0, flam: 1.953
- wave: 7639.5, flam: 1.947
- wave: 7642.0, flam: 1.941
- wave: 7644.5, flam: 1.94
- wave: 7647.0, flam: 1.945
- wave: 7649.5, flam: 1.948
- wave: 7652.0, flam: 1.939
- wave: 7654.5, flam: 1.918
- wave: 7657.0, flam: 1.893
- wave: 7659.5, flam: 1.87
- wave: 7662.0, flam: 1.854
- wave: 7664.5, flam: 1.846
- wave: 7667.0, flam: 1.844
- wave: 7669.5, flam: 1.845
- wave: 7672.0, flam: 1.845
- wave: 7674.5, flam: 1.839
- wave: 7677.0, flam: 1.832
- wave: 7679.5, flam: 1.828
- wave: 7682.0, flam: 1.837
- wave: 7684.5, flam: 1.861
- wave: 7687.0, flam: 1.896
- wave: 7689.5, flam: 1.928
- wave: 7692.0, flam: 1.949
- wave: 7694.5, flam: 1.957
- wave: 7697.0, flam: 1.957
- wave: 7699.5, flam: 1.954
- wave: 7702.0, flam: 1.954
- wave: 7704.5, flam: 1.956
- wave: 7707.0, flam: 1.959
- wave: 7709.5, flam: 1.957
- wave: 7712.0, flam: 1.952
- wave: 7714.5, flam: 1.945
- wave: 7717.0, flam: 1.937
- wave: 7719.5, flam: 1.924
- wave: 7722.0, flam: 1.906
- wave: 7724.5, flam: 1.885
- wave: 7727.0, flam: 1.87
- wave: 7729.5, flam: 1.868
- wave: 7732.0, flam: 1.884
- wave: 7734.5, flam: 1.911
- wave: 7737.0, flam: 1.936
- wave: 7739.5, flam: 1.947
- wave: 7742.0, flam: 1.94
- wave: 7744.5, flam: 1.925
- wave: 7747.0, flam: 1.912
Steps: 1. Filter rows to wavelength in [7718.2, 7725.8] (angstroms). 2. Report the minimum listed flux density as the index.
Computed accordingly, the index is 1.885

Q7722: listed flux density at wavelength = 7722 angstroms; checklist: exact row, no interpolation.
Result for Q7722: 1.906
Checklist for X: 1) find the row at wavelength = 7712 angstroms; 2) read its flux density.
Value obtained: 1.952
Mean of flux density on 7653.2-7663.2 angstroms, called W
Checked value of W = 1.88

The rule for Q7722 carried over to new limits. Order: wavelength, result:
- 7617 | 1.944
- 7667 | 1.844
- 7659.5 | 1.87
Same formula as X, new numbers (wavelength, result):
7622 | 1.944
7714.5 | 1.945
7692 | 1.949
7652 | 1.939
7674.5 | 1.839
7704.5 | 1.956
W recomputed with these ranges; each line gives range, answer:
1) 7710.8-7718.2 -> 1.94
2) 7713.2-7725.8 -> 1.92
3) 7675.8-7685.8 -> 1.84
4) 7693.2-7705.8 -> 1.96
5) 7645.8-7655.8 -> 1.94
